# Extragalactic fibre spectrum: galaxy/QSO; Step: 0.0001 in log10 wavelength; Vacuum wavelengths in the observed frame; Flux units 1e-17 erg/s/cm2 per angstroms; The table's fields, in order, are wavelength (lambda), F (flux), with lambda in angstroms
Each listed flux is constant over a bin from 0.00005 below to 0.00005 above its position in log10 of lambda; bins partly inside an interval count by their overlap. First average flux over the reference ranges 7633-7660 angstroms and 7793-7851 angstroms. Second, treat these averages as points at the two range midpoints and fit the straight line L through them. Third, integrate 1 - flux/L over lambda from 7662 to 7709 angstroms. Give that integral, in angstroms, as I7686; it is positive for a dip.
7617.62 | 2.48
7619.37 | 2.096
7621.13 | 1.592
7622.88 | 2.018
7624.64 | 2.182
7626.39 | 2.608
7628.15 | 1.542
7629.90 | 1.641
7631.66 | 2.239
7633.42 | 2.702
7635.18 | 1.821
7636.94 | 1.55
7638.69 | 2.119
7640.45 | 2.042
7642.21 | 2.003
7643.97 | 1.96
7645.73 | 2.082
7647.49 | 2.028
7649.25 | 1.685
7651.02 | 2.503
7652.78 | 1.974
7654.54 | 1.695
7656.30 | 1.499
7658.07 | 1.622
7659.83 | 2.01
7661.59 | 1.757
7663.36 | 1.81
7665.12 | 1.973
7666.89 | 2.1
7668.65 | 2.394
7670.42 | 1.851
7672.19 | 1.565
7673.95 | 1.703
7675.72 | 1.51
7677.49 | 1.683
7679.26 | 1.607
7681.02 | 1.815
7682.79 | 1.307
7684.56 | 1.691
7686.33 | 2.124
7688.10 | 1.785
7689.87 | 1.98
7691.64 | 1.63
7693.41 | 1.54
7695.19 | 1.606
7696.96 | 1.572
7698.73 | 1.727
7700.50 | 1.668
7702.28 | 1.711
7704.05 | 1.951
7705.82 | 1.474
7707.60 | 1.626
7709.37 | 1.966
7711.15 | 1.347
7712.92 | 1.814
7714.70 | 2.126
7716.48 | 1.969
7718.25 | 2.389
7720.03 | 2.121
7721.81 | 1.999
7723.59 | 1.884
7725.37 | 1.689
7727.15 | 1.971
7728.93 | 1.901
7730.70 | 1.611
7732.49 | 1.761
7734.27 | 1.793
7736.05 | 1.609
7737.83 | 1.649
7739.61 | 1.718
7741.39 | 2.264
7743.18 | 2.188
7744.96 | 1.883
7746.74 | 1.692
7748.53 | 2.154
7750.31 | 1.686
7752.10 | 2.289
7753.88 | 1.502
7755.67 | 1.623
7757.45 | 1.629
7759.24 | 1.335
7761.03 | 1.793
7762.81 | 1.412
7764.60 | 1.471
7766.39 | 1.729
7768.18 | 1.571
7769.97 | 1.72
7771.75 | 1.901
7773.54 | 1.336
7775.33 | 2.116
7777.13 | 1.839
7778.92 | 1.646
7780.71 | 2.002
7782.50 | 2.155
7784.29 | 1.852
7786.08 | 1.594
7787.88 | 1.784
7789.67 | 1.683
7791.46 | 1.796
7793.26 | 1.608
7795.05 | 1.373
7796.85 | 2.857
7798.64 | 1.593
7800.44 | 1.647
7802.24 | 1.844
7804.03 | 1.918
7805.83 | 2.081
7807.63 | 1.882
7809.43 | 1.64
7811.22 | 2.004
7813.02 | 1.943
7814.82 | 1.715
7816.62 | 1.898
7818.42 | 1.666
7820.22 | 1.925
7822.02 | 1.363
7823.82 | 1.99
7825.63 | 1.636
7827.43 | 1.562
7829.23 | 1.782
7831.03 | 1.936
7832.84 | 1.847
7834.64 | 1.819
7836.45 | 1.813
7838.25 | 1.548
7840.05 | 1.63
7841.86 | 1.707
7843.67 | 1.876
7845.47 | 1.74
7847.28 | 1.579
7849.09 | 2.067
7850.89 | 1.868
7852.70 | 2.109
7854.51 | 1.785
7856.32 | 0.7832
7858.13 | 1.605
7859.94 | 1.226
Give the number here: 4.0 angstroms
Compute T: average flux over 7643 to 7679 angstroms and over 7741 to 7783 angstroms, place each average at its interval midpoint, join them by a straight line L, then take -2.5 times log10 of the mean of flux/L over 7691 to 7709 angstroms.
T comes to 0.11 mag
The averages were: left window 1.87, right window 1.78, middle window 1.66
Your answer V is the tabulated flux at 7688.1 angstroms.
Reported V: 1.785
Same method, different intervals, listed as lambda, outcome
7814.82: 1.715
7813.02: 1.943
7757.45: 1.629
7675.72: 1.51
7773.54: 1.336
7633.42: 2.702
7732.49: 1.761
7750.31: 1.686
